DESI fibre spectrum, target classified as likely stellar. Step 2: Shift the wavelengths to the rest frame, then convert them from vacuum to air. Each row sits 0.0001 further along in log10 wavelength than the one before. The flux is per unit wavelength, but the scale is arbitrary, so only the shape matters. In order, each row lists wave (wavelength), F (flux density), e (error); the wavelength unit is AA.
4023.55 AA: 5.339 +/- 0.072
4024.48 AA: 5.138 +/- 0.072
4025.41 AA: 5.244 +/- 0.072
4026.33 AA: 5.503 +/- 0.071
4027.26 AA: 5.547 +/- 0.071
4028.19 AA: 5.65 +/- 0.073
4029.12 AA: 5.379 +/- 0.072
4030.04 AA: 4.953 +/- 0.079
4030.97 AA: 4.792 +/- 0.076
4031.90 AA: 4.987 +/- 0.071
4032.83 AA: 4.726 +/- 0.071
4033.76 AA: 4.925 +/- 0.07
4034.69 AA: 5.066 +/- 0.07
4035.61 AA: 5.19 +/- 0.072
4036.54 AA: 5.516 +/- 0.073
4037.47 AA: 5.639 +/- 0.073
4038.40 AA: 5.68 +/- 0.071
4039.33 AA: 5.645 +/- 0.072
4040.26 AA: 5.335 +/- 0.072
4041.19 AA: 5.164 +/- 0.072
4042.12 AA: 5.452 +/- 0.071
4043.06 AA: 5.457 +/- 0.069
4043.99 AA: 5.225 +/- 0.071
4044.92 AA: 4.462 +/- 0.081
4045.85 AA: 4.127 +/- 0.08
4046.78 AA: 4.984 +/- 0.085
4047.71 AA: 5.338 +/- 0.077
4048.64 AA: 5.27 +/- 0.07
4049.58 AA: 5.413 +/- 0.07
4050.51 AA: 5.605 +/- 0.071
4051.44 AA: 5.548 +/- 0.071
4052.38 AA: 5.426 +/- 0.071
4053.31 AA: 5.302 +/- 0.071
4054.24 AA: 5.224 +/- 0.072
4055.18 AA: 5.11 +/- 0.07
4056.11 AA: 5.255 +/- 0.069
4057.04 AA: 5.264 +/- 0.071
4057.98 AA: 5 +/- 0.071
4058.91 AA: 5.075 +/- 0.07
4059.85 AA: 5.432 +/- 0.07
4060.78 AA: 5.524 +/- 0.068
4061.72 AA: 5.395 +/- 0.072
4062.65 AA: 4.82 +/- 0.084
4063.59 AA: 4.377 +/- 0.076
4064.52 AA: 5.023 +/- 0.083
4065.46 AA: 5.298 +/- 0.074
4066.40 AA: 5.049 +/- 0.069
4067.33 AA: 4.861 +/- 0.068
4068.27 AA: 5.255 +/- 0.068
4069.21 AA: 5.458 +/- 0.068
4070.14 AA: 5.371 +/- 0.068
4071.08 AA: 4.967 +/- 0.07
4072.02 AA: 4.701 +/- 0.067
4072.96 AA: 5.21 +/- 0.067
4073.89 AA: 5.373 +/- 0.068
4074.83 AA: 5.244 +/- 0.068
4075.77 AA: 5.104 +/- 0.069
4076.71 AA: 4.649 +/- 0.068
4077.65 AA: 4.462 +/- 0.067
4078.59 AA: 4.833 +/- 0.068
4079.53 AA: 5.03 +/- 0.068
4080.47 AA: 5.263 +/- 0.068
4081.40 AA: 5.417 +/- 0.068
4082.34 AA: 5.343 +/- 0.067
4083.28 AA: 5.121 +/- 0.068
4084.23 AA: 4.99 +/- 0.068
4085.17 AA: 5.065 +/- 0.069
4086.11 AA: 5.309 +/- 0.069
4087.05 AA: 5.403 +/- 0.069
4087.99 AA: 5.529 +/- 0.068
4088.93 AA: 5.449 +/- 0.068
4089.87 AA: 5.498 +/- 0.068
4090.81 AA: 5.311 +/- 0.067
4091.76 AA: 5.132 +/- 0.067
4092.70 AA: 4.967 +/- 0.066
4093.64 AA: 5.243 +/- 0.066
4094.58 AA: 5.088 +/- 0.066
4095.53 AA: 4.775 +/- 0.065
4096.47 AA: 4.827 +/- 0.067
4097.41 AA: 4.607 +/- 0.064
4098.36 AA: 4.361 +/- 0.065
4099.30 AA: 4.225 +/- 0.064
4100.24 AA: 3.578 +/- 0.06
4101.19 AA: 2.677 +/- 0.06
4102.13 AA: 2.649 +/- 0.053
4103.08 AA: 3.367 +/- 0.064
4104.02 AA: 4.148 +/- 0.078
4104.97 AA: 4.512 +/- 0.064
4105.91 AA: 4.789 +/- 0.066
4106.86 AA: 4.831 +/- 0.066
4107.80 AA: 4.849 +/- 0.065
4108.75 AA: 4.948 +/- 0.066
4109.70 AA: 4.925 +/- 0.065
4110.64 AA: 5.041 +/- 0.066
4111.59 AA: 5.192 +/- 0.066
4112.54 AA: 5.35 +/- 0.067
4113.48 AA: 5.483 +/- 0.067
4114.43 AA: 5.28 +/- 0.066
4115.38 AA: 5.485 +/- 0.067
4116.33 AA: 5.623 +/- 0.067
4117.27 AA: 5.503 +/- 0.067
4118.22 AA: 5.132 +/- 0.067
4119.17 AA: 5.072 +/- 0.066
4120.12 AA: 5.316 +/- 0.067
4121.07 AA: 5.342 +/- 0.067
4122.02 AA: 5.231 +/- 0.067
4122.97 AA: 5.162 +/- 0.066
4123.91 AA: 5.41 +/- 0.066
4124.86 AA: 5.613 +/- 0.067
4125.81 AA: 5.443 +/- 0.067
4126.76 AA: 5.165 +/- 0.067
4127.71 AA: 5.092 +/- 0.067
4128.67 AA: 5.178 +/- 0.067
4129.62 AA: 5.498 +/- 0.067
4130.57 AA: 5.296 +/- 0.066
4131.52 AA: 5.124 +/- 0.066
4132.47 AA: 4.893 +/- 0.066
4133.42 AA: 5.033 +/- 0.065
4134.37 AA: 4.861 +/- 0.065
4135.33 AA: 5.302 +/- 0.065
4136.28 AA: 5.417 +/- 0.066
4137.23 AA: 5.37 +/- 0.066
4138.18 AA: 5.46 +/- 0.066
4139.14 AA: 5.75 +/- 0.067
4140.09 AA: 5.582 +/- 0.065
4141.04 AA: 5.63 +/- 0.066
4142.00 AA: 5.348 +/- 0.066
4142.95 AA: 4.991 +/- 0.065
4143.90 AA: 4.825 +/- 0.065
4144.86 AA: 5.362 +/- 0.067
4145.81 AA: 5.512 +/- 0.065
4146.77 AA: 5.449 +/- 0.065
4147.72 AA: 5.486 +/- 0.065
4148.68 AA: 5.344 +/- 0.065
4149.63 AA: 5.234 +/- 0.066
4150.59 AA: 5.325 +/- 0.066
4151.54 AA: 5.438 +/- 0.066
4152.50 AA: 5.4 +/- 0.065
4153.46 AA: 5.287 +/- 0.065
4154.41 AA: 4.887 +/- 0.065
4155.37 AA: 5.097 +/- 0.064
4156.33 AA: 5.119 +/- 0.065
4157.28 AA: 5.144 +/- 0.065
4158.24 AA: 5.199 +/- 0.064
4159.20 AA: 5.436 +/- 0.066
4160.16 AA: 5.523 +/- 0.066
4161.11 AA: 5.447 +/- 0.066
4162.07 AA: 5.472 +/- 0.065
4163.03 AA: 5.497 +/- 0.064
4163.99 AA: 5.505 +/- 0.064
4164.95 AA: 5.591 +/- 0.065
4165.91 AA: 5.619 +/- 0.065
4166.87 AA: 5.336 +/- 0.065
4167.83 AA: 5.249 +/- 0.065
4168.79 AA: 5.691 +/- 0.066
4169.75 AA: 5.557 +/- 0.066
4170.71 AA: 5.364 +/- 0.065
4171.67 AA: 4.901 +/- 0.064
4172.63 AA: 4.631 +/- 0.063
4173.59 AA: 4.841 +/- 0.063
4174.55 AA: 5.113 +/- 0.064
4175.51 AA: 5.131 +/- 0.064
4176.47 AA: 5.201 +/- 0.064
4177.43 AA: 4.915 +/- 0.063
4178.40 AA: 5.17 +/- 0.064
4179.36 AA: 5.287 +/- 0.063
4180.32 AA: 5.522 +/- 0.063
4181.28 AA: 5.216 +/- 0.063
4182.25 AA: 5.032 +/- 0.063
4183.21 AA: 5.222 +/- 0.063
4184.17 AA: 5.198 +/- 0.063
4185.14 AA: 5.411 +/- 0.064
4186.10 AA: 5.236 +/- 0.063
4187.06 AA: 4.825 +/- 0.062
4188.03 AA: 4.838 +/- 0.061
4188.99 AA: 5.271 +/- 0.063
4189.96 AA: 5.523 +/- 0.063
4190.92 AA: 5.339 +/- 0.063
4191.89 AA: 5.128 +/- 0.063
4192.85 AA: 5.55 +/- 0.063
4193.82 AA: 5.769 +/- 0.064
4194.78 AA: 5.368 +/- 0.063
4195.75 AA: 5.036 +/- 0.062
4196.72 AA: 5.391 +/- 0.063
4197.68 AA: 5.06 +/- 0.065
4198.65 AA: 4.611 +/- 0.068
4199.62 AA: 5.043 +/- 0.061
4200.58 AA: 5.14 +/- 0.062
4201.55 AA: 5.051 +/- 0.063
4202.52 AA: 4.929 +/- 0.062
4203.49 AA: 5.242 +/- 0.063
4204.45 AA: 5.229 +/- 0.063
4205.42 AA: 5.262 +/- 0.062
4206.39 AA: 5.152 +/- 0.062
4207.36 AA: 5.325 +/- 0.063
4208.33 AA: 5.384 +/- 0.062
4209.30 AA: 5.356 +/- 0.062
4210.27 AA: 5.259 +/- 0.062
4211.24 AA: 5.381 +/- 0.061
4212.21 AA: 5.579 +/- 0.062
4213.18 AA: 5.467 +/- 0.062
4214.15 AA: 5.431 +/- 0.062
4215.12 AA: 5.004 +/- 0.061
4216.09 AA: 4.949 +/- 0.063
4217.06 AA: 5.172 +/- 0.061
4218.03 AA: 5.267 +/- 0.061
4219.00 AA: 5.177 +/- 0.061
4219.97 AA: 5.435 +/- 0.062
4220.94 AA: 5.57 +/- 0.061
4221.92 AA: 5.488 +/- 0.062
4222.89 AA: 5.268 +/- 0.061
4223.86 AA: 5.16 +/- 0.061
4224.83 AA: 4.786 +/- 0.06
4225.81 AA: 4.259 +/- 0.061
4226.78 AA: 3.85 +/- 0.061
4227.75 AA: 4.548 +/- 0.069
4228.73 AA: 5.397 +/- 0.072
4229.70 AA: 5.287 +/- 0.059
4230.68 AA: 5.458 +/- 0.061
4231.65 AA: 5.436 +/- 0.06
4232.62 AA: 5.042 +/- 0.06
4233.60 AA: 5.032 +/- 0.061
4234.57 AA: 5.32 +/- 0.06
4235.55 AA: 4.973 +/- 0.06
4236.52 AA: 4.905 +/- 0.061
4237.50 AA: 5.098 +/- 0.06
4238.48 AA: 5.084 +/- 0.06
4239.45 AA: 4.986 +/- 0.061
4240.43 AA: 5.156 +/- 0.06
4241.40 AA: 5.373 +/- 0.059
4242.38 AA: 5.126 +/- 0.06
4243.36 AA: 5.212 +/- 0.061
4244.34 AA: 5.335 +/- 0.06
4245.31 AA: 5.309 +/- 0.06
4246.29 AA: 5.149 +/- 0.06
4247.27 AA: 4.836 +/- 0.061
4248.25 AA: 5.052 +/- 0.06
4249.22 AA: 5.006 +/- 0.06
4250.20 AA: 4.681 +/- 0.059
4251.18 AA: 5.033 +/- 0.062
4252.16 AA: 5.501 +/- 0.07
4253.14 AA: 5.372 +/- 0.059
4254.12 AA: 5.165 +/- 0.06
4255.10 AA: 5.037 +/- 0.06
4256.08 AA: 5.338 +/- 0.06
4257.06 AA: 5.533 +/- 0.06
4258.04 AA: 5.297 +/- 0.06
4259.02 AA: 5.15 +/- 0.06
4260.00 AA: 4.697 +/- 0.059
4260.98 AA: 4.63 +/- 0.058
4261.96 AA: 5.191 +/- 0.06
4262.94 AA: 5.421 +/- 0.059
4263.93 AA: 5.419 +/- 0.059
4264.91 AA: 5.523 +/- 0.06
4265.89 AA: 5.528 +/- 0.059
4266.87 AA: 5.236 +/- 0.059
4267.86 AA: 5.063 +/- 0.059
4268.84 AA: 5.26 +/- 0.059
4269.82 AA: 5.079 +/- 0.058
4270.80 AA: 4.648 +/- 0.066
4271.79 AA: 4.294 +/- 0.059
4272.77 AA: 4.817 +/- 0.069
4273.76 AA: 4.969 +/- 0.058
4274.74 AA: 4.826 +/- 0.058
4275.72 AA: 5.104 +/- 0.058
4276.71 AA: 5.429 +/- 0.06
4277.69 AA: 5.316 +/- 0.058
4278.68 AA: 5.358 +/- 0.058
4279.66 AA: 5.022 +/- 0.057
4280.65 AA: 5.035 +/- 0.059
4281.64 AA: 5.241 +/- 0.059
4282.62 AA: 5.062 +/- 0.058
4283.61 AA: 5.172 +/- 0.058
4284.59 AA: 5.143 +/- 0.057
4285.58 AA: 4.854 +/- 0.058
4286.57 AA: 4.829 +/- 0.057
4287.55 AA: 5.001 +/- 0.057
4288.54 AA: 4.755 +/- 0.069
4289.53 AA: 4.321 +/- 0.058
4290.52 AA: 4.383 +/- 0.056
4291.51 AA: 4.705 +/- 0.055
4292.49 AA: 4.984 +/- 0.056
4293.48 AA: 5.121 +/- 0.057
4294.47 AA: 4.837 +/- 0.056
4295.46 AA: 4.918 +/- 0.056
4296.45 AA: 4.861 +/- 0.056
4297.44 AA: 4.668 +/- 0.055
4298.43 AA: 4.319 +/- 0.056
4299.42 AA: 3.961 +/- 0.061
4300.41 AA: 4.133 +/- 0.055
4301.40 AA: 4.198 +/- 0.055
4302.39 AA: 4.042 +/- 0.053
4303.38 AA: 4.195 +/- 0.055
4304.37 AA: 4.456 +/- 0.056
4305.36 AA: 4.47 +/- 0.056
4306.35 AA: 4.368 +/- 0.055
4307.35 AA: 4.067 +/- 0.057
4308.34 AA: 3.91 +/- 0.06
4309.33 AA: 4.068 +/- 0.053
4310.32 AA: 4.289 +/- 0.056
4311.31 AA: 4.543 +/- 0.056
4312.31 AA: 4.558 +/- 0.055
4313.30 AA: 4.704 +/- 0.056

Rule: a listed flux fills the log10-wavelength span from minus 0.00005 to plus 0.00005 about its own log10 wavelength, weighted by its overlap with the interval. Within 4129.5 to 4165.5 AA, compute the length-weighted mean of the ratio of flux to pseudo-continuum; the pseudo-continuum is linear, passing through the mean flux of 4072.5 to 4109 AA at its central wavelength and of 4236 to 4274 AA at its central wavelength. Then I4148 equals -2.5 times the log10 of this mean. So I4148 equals -0.09 mag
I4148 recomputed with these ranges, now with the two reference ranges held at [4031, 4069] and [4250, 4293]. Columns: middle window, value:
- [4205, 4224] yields -0.045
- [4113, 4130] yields -0.040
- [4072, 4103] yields 0.069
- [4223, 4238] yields 0.022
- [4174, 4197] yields -0.027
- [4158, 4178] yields -0.037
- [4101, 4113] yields 0.160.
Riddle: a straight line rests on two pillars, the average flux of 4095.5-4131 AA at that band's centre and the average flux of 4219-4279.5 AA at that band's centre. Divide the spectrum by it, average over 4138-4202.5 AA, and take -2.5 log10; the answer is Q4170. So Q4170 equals -0.06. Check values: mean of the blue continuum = 4.87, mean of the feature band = 5.27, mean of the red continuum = 5.11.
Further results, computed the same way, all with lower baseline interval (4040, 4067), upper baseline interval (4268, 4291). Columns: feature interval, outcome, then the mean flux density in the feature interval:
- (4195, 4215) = -0.04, 5.21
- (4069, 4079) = 0.03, 5.02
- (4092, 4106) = 0.20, 4.26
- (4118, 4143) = -0.04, 5.29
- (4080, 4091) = -0.04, 5.31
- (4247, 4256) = -0.02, 5.09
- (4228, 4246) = -0.04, 5.19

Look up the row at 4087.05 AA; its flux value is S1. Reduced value 5.403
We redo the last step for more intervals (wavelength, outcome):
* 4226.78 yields 3.85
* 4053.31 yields 5.302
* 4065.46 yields 5.298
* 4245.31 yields 5.309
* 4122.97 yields 5.162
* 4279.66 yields 5.022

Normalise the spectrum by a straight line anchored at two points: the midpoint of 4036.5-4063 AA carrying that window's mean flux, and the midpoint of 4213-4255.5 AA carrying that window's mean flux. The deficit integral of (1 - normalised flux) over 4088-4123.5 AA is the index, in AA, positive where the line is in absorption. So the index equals 2.5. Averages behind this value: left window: 5.26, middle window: 4.85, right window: 5.12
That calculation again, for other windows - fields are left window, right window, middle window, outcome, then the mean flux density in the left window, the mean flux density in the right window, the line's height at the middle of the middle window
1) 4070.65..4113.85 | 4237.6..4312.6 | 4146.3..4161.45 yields -1.4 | 4.84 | 4.9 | 4.86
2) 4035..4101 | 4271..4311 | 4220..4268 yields -3.6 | 5.11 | 4.69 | 4.78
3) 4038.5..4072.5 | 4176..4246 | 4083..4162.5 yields 1.3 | 5.18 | 5.18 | 5.18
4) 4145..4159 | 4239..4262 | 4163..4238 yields 0.2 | 5.29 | 5.13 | 5.21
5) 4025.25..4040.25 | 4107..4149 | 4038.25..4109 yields 4.0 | 5.28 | 5.28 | 5.28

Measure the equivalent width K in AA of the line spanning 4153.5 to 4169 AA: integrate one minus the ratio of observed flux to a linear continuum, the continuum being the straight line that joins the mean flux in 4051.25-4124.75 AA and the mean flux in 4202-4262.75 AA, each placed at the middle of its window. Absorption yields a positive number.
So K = -0.8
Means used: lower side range 5.01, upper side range 5.15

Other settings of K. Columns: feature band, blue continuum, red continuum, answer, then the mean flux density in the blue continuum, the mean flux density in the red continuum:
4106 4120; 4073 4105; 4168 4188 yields -0.8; 4.79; 5.17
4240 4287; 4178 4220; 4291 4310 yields -4.0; 5.23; 4.44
